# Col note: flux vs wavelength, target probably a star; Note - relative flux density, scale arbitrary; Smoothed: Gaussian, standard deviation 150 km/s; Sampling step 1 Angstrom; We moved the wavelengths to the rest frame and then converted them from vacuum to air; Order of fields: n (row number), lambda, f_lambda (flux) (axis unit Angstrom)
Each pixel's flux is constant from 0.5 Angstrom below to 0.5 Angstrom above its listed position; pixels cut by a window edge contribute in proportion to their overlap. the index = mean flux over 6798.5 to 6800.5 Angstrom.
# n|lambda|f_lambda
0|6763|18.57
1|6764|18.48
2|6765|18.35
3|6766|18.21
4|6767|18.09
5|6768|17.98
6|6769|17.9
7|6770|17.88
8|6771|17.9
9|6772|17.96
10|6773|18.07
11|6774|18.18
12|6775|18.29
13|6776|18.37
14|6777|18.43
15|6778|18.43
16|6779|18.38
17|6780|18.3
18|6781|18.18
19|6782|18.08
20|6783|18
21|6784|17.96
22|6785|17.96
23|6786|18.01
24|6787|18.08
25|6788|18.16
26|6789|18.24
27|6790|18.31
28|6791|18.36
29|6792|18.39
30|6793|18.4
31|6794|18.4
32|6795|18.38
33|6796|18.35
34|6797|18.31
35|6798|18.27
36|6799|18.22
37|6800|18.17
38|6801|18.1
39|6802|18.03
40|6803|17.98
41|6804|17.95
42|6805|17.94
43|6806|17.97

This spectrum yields 18.2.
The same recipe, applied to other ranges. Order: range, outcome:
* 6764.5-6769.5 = 18.1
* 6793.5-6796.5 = 18.4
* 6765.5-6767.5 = 18.1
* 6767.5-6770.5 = 17.9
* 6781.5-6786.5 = 18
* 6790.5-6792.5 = 18.4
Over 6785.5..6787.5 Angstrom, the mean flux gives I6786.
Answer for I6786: 18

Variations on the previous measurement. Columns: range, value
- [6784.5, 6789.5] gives 18.1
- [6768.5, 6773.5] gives 17.9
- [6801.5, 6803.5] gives 18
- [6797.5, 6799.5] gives 18.2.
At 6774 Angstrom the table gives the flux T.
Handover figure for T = 18.18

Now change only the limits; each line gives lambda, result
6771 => 17.9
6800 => 18.17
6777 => 18.43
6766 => 18.21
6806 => 17.97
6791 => 18.36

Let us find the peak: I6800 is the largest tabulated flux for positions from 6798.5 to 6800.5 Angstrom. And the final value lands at 18.22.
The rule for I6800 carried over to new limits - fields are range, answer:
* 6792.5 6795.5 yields 18.4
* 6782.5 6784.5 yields 18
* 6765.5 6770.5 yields 18.21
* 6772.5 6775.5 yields 18.29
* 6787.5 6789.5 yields 18.24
